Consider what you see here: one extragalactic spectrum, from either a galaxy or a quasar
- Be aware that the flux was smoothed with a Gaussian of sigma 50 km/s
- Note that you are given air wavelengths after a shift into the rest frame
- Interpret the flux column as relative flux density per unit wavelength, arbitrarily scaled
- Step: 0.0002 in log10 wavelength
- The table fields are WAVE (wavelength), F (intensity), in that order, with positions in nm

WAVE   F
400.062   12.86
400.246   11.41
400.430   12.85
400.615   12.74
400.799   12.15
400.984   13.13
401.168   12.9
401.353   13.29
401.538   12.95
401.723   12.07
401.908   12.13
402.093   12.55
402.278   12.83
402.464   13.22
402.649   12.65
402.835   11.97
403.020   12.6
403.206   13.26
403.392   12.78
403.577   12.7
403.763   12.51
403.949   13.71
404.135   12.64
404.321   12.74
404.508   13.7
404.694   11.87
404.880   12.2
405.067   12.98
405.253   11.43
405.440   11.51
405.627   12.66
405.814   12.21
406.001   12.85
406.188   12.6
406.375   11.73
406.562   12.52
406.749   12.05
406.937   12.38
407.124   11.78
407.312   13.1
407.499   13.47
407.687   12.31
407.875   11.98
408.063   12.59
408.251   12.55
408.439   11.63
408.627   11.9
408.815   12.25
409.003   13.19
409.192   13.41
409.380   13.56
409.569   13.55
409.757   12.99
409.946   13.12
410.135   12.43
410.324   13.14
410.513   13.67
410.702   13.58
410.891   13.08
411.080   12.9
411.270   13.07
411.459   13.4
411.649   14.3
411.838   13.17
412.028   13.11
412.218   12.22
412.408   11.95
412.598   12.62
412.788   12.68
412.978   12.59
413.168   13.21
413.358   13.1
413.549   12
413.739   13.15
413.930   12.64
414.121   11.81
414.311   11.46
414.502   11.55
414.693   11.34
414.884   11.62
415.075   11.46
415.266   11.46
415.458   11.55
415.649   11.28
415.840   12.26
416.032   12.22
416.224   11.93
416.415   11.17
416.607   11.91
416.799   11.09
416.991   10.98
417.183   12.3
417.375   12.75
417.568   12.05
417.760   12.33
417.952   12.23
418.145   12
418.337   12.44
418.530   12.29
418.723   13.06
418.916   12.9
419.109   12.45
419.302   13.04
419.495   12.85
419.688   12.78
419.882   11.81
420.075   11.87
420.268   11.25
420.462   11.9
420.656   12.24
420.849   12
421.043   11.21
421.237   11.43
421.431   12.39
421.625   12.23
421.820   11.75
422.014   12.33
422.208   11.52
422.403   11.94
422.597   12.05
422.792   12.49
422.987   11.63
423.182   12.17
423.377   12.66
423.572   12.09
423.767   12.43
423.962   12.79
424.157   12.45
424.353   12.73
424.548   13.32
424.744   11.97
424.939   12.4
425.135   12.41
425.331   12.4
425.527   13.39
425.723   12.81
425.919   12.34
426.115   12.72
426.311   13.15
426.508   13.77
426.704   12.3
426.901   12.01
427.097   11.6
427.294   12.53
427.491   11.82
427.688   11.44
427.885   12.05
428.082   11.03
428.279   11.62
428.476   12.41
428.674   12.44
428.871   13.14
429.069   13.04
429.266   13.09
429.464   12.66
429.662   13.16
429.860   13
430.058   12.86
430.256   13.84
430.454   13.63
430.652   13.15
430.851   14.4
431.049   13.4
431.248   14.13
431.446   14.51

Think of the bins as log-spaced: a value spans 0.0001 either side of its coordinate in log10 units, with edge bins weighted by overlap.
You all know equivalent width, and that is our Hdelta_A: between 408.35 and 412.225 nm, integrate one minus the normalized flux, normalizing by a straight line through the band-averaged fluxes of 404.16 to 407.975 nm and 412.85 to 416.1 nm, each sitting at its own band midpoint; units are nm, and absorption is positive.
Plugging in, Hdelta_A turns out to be -0.26 nm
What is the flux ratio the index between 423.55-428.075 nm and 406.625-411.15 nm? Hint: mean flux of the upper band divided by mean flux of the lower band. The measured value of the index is 1.0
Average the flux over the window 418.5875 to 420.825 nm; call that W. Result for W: 12.4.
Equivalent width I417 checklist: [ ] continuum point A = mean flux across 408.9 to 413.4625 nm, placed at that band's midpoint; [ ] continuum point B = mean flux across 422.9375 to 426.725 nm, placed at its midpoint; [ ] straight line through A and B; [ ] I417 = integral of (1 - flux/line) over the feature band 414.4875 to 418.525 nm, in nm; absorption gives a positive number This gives 0.337 nm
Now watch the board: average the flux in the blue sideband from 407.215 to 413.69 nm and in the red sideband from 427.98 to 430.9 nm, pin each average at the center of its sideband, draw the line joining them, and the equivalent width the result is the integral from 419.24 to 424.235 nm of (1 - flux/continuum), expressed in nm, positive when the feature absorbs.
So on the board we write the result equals 0.293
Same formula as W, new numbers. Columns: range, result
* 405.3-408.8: 12.3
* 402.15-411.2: 12.7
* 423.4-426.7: 12.7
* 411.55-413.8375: 12.8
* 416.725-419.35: 12.3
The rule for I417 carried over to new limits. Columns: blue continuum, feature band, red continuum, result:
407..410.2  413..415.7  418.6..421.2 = 0.101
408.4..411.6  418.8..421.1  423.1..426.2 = 0.091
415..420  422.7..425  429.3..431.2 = 0.054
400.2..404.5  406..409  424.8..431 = 0.081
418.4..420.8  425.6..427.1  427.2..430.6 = -0.017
